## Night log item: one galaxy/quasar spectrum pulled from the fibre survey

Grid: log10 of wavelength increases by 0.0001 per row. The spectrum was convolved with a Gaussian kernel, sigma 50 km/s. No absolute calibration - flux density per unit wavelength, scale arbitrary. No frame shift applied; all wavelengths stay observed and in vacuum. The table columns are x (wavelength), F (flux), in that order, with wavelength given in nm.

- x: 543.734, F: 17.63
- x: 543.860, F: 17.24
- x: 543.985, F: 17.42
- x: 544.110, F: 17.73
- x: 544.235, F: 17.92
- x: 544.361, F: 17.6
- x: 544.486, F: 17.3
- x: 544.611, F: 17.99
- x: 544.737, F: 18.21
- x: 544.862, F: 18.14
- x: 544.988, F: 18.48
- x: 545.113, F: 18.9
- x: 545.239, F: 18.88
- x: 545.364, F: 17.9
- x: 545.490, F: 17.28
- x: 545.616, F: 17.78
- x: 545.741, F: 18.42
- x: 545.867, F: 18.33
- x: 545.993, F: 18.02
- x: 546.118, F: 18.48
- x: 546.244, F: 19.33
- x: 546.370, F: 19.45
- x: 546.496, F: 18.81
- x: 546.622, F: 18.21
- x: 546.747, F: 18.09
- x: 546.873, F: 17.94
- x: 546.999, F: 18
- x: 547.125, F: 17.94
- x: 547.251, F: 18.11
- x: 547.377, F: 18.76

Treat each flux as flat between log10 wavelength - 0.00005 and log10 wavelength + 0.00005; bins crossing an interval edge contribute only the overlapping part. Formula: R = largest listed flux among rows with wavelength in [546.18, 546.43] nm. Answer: 19.45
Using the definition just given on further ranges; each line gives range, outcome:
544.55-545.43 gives 18.9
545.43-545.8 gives 18.42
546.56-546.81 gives 18.21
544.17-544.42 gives 17.92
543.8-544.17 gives 17.73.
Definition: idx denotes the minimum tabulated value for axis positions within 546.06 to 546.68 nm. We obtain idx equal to 18.21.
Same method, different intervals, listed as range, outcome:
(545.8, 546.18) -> 18.02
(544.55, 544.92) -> 17.99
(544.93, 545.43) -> 17.9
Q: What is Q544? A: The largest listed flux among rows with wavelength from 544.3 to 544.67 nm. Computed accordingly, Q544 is 17.99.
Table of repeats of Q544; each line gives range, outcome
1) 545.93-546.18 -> 18.48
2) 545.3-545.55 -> 17.9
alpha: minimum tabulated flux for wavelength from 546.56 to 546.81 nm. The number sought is 18.09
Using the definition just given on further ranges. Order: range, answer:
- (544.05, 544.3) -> 17.73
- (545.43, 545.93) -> 17.28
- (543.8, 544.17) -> 17.24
